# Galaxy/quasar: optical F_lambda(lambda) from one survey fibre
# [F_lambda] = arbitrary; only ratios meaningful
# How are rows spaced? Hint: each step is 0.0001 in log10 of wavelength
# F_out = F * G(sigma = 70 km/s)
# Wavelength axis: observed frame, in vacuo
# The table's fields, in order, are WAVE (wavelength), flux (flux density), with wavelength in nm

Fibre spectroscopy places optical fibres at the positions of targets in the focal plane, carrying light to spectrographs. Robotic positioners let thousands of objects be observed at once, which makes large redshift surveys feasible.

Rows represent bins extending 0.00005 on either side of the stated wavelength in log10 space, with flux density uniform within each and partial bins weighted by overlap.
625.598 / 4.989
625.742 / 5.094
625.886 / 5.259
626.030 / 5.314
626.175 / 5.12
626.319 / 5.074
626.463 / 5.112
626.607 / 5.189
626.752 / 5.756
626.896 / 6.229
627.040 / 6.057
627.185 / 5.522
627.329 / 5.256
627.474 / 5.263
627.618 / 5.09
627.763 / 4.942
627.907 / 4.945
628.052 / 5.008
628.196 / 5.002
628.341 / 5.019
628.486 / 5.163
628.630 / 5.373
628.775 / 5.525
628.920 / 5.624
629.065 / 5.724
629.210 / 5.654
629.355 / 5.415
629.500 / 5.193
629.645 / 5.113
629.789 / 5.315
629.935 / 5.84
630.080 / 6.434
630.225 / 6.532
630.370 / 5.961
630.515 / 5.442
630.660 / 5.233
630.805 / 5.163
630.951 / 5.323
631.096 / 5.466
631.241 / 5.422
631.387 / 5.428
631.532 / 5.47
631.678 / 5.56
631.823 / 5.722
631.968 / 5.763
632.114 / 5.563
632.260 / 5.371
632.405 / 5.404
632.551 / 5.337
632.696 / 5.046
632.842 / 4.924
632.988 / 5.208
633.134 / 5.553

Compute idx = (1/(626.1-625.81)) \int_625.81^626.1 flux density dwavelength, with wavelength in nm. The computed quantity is 5.29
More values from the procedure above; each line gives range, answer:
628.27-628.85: 5.27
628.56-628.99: 5.5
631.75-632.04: 5.76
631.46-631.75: 5.5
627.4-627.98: 5.06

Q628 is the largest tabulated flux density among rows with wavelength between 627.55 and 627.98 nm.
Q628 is 5.09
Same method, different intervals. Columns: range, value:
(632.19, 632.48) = 5.404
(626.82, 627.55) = 6.229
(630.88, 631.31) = 5.466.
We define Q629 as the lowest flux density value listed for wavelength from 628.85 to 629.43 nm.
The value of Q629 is 5.415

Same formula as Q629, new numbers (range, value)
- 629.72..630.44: 5.315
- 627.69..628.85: 4.942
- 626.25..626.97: 5.074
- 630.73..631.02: 5.163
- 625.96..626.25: 5.12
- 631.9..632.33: 5.371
